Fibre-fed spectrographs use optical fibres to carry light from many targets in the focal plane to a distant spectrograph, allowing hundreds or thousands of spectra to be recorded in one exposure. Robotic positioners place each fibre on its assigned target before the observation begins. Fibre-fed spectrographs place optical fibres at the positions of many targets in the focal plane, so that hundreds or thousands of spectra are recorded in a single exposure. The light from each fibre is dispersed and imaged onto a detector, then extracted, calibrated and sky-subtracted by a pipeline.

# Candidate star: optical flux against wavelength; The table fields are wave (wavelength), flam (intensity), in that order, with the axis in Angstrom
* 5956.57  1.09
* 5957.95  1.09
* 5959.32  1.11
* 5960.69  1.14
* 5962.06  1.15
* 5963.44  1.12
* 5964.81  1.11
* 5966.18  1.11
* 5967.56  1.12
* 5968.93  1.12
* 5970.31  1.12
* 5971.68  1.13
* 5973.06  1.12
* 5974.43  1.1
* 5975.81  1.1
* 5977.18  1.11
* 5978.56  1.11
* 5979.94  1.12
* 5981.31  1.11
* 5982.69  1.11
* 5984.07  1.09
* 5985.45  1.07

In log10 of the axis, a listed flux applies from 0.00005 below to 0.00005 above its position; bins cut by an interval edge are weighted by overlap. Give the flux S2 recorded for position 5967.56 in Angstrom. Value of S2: 1.12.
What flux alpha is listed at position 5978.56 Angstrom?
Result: 1.11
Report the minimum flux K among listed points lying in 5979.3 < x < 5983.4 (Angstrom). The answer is 1.11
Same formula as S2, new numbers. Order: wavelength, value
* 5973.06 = 1.12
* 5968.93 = 1.12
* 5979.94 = 1.12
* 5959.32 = 1.11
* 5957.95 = 1.09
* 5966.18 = 1.11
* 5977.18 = 1.11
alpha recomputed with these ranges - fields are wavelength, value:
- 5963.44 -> 1.12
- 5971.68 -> 1.13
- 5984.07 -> 1.09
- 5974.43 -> 1.1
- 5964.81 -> 1.11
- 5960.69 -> 1.14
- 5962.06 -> 1.15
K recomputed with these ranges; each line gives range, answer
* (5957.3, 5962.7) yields 1.09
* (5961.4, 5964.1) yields 1.12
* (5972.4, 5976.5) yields 1.1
